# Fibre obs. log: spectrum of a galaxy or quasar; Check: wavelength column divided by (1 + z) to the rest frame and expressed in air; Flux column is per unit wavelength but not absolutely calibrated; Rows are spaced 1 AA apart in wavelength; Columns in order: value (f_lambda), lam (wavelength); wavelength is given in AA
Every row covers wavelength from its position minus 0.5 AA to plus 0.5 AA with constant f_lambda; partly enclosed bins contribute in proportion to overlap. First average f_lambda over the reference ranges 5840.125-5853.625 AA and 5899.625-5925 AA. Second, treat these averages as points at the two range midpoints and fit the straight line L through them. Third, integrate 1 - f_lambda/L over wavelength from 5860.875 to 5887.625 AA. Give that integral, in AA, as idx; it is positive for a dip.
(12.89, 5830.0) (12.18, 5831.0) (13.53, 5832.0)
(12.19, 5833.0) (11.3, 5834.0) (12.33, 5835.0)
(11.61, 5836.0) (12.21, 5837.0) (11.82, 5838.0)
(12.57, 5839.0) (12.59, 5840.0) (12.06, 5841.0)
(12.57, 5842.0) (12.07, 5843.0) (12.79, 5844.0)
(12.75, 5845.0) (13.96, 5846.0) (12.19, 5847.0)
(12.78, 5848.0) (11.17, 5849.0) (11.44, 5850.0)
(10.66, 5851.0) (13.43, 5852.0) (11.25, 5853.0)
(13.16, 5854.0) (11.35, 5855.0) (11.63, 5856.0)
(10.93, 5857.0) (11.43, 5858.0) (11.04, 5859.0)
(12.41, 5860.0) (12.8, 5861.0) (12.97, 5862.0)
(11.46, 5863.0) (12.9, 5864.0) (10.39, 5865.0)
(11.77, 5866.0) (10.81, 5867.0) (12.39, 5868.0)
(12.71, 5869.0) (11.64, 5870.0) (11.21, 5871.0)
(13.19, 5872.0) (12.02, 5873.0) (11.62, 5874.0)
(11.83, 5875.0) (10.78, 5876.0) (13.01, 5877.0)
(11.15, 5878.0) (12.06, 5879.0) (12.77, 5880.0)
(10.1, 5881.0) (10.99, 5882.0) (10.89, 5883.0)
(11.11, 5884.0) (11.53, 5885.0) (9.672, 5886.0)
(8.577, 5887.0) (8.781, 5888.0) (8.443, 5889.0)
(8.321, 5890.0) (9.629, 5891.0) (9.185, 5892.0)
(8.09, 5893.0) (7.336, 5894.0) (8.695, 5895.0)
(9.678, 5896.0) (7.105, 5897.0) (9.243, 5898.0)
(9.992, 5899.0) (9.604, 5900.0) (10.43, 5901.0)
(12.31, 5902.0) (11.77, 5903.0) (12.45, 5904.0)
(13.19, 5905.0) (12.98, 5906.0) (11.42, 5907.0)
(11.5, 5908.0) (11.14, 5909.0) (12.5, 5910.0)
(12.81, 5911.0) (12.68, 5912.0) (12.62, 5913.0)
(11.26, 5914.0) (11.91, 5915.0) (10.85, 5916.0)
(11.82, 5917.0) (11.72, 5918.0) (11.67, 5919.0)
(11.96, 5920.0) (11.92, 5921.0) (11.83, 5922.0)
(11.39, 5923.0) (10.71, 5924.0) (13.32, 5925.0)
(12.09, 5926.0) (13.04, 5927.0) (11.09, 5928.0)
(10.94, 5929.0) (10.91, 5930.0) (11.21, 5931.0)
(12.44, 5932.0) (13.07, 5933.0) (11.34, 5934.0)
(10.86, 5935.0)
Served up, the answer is 1.2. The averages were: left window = 12.3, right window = 11.8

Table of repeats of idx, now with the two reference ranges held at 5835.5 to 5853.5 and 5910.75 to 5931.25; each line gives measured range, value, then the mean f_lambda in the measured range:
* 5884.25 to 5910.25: 3.9 AA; 10.1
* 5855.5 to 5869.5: 0.3 AA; 11.8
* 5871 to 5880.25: 0.0 AA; 12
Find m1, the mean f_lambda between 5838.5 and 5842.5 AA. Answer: 12.4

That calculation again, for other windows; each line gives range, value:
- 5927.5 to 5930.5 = 11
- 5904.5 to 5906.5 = 13.1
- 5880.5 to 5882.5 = 10.5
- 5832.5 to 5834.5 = 11.7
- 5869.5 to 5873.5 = 12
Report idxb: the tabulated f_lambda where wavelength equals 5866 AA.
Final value 11.77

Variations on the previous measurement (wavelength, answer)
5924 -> 10.71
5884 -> 11.11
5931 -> 11.21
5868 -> 12.39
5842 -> 12.57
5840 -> 12.59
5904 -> 12.45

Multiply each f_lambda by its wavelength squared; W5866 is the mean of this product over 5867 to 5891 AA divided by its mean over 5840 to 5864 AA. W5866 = 0.92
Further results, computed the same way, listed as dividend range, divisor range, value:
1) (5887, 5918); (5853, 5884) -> 0.91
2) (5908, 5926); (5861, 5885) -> 1.03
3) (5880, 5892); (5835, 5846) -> 0.81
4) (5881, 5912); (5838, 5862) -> 0.87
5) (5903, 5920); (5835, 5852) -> 1.01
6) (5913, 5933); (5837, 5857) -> 0.99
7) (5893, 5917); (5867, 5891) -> 1.00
